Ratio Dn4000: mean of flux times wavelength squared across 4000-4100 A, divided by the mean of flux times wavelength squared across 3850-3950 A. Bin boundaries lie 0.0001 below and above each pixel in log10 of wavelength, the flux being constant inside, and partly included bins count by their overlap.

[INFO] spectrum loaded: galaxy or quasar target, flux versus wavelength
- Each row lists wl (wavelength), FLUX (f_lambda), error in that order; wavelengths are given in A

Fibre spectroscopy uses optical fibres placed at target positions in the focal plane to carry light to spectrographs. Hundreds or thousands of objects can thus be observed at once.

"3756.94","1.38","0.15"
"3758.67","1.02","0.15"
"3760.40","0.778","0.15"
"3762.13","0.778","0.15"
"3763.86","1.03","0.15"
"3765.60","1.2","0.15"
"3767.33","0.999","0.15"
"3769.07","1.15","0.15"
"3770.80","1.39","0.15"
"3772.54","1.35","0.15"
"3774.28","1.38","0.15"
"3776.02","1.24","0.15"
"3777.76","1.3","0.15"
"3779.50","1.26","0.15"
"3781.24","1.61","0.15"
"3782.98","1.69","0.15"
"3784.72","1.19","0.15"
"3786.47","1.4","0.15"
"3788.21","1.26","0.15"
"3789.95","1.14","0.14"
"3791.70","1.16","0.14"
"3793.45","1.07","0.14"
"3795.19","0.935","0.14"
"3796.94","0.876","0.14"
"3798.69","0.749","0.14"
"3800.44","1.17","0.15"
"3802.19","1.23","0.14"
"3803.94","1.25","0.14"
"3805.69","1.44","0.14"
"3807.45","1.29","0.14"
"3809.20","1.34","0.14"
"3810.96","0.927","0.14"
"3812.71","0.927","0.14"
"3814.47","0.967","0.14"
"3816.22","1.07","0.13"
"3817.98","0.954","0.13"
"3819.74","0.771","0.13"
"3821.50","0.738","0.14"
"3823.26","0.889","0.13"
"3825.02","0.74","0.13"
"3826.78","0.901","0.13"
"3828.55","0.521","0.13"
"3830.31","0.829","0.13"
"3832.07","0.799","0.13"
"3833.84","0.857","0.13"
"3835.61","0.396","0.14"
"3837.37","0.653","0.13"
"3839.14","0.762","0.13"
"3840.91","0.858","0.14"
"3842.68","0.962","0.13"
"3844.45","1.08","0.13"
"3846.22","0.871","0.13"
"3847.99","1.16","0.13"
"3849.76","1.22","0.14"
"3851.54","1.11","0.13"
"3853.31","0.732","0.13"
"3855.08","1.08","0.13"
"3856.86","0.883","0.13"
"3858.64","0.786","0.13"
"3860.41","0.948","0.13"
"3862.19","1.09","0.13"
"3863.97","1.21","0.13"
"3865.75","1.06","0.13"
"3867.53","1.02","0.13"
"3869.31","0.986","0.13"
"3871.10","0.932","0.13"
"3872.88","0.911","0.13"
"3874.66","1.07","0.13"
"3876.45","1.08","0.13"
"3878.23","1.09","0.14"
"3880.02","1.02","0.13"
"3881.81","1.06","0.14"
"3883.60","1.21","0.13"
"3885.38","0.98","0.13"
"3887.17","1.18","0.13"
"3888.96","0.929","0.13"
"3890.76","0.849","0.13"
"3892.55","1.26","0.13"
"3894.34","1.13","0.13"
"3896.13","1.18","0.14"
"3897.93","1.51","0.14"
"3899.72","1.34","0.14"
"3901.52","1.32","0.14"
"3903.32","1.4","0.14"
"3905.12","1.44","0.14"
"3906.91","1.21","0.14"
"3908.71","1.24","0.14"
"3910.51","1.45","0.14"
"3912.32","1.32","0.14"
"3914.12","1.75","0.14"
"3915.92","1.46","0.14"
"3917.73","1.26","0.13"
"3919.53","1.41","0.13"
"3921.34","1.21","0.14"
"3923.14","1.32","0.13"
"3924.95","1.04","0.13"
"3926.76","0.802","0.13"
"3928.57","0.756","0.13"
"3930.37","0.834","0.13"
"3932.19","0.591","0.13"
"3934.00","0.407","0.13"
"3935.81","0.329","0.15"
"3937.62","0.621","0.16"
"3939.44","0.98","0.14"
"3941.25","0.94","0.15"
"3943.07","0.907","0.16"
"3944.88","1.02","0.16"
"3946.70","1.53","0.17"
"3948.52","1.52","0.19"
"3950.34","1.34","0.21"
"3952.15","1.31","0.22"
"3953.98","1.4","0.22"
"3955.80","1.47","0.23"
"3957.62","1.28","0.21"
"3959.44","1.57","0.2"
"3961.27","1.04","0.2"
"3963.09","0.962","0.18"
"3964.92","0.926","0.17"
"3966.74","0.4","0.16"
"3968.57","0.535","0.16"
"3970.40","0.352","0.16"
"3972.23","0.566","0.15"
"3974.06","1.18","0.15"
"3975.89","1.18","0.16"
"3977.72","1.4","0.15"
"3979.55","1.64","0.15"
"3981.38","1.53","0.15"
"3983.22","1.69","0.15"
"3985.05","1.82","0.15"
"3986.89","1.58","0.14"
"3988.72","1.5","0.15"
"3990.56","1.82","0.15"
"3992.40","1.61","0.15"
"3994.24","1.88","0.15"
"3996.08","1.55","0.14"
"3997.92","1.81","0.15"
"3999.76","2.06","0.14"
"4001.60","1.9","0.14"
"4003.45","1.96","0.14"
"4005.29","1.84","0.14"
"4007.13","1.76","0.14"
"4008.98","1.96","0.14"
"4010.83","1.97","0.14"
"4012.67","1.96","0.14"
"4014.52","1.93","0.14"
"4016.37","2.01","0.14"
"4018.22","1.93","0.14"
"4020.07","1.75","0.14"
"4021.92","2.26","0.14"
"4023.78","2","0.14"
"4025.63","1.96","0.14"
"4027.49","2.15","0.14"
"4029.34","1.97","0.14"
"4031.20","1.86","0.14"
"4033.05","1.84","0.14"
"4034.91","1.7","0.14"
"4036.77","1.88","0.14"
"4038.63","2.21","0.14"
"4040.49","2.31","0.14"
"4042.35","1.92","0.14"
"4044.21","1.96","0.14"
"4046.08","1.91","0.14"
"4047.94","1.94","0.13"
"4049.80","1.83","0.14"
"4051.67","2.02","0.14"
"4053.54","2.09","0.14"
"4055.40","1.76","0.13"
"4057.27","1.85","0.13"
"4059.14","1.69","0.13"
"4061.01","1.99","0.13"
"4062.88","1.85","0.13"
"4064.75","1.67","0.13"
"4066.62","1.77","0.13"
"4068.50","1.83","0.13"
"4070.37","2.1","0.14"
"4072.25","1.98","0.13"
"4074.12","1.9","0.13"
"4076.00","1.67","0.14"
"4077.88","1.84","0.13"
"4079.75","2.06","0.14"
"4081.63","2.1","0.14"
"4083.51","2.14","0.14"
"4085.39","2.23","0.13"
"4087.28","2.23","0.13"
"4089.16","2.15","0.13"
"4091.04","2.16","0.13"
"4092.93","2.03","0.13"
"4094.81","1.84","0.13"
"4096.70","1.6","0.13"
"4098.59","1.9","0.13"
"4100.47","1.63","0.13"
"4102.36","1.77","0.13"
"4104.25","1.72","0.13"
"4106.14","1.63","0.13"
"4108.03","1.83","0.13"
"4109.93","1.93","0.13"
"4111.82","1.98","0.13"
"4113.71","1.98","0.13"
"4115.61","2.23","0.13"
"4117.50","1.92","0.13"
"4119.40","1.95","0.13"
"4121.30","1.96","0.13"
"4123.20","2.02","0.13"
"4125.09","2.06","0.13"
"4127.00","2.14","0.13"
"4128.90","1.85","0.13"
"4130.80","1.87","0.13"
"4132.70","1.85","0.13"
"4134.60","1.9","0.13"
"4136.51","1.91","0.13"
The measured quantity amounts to 1.93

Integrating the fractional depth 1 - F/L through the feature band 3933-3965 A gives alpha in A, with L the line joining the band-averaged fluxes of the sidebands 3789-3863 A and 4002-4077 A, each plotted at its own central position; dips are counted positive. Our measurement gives 9.1 A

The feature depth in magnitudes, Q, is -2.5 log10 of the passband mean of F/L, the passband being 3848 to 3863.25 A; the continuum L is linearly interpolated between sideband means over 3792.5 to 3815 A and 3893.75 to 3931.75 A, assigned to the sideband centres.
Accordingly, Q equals 0.17 mag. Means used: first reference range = 1.09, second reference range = 1.25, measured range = 0.994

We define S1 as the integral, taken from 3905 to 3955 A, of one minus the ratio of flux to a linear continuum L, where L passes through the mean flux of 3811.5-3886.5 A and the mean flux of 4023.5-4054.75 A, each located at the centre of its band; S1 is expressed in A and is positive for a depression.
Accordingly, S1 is 9.1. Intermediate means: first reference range 0.934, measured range 1.12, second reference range 1.97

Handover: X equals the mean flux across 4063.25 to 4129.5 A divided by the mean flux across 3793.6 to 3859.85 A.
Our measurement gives 2.06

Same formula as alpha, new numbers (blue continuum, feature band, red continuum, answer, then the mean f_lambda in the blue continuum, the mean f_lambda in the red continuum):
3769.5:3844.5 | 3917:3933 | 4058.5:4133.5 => 4.3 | 1.05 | 1.93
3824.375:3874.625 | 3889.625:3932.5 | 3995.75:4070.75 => 0.8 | 0.91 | 1.92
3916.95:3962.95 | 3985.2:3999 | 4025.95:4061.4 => -1.7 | 1.07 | 1.94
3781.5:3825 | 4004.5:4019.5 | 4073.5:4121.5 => -2.0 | 1.1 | 1.94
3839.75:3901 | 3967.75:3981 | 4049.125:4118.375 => 4.3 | 1.05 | 1.92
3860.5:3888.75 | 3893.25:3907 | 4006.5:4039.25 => -1.3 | 1.05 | 1.95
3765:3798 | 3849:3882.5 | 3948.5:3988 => 5.8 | 1.24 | 1.21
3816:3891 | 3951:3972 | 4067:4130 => 5.5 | 0.936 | 1.95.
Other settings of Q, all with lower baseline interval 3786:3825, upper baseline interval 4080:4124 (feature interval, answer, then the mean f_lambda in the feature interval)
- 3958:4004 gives 0.165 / 1.37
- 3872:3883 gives 0.220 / 1.04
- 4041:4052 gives -0.089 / 1.94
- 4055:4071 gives 0.003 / 1.83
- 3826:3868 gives 0.294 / 0.907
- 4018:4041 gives -0.144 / 1.98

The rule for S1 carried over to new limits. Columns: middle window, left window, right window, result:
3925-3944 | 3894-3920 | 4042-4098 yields 9.49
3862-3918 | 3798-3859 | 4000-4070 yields 2.39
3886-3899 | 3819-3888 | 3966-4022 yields -0.35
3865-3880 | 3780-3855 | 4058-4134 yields 2.20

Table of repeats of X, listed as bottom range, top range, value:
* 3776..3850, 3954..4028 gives 1.52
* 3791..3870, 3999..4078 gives 2.00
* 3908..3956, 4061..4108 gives 1.71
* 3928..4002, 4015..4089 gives 1.61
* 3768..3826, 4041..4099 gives 1.69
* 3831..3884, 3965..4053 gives 1.79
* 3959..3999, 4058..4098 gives 1.50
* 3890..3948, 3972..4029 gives 1.57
